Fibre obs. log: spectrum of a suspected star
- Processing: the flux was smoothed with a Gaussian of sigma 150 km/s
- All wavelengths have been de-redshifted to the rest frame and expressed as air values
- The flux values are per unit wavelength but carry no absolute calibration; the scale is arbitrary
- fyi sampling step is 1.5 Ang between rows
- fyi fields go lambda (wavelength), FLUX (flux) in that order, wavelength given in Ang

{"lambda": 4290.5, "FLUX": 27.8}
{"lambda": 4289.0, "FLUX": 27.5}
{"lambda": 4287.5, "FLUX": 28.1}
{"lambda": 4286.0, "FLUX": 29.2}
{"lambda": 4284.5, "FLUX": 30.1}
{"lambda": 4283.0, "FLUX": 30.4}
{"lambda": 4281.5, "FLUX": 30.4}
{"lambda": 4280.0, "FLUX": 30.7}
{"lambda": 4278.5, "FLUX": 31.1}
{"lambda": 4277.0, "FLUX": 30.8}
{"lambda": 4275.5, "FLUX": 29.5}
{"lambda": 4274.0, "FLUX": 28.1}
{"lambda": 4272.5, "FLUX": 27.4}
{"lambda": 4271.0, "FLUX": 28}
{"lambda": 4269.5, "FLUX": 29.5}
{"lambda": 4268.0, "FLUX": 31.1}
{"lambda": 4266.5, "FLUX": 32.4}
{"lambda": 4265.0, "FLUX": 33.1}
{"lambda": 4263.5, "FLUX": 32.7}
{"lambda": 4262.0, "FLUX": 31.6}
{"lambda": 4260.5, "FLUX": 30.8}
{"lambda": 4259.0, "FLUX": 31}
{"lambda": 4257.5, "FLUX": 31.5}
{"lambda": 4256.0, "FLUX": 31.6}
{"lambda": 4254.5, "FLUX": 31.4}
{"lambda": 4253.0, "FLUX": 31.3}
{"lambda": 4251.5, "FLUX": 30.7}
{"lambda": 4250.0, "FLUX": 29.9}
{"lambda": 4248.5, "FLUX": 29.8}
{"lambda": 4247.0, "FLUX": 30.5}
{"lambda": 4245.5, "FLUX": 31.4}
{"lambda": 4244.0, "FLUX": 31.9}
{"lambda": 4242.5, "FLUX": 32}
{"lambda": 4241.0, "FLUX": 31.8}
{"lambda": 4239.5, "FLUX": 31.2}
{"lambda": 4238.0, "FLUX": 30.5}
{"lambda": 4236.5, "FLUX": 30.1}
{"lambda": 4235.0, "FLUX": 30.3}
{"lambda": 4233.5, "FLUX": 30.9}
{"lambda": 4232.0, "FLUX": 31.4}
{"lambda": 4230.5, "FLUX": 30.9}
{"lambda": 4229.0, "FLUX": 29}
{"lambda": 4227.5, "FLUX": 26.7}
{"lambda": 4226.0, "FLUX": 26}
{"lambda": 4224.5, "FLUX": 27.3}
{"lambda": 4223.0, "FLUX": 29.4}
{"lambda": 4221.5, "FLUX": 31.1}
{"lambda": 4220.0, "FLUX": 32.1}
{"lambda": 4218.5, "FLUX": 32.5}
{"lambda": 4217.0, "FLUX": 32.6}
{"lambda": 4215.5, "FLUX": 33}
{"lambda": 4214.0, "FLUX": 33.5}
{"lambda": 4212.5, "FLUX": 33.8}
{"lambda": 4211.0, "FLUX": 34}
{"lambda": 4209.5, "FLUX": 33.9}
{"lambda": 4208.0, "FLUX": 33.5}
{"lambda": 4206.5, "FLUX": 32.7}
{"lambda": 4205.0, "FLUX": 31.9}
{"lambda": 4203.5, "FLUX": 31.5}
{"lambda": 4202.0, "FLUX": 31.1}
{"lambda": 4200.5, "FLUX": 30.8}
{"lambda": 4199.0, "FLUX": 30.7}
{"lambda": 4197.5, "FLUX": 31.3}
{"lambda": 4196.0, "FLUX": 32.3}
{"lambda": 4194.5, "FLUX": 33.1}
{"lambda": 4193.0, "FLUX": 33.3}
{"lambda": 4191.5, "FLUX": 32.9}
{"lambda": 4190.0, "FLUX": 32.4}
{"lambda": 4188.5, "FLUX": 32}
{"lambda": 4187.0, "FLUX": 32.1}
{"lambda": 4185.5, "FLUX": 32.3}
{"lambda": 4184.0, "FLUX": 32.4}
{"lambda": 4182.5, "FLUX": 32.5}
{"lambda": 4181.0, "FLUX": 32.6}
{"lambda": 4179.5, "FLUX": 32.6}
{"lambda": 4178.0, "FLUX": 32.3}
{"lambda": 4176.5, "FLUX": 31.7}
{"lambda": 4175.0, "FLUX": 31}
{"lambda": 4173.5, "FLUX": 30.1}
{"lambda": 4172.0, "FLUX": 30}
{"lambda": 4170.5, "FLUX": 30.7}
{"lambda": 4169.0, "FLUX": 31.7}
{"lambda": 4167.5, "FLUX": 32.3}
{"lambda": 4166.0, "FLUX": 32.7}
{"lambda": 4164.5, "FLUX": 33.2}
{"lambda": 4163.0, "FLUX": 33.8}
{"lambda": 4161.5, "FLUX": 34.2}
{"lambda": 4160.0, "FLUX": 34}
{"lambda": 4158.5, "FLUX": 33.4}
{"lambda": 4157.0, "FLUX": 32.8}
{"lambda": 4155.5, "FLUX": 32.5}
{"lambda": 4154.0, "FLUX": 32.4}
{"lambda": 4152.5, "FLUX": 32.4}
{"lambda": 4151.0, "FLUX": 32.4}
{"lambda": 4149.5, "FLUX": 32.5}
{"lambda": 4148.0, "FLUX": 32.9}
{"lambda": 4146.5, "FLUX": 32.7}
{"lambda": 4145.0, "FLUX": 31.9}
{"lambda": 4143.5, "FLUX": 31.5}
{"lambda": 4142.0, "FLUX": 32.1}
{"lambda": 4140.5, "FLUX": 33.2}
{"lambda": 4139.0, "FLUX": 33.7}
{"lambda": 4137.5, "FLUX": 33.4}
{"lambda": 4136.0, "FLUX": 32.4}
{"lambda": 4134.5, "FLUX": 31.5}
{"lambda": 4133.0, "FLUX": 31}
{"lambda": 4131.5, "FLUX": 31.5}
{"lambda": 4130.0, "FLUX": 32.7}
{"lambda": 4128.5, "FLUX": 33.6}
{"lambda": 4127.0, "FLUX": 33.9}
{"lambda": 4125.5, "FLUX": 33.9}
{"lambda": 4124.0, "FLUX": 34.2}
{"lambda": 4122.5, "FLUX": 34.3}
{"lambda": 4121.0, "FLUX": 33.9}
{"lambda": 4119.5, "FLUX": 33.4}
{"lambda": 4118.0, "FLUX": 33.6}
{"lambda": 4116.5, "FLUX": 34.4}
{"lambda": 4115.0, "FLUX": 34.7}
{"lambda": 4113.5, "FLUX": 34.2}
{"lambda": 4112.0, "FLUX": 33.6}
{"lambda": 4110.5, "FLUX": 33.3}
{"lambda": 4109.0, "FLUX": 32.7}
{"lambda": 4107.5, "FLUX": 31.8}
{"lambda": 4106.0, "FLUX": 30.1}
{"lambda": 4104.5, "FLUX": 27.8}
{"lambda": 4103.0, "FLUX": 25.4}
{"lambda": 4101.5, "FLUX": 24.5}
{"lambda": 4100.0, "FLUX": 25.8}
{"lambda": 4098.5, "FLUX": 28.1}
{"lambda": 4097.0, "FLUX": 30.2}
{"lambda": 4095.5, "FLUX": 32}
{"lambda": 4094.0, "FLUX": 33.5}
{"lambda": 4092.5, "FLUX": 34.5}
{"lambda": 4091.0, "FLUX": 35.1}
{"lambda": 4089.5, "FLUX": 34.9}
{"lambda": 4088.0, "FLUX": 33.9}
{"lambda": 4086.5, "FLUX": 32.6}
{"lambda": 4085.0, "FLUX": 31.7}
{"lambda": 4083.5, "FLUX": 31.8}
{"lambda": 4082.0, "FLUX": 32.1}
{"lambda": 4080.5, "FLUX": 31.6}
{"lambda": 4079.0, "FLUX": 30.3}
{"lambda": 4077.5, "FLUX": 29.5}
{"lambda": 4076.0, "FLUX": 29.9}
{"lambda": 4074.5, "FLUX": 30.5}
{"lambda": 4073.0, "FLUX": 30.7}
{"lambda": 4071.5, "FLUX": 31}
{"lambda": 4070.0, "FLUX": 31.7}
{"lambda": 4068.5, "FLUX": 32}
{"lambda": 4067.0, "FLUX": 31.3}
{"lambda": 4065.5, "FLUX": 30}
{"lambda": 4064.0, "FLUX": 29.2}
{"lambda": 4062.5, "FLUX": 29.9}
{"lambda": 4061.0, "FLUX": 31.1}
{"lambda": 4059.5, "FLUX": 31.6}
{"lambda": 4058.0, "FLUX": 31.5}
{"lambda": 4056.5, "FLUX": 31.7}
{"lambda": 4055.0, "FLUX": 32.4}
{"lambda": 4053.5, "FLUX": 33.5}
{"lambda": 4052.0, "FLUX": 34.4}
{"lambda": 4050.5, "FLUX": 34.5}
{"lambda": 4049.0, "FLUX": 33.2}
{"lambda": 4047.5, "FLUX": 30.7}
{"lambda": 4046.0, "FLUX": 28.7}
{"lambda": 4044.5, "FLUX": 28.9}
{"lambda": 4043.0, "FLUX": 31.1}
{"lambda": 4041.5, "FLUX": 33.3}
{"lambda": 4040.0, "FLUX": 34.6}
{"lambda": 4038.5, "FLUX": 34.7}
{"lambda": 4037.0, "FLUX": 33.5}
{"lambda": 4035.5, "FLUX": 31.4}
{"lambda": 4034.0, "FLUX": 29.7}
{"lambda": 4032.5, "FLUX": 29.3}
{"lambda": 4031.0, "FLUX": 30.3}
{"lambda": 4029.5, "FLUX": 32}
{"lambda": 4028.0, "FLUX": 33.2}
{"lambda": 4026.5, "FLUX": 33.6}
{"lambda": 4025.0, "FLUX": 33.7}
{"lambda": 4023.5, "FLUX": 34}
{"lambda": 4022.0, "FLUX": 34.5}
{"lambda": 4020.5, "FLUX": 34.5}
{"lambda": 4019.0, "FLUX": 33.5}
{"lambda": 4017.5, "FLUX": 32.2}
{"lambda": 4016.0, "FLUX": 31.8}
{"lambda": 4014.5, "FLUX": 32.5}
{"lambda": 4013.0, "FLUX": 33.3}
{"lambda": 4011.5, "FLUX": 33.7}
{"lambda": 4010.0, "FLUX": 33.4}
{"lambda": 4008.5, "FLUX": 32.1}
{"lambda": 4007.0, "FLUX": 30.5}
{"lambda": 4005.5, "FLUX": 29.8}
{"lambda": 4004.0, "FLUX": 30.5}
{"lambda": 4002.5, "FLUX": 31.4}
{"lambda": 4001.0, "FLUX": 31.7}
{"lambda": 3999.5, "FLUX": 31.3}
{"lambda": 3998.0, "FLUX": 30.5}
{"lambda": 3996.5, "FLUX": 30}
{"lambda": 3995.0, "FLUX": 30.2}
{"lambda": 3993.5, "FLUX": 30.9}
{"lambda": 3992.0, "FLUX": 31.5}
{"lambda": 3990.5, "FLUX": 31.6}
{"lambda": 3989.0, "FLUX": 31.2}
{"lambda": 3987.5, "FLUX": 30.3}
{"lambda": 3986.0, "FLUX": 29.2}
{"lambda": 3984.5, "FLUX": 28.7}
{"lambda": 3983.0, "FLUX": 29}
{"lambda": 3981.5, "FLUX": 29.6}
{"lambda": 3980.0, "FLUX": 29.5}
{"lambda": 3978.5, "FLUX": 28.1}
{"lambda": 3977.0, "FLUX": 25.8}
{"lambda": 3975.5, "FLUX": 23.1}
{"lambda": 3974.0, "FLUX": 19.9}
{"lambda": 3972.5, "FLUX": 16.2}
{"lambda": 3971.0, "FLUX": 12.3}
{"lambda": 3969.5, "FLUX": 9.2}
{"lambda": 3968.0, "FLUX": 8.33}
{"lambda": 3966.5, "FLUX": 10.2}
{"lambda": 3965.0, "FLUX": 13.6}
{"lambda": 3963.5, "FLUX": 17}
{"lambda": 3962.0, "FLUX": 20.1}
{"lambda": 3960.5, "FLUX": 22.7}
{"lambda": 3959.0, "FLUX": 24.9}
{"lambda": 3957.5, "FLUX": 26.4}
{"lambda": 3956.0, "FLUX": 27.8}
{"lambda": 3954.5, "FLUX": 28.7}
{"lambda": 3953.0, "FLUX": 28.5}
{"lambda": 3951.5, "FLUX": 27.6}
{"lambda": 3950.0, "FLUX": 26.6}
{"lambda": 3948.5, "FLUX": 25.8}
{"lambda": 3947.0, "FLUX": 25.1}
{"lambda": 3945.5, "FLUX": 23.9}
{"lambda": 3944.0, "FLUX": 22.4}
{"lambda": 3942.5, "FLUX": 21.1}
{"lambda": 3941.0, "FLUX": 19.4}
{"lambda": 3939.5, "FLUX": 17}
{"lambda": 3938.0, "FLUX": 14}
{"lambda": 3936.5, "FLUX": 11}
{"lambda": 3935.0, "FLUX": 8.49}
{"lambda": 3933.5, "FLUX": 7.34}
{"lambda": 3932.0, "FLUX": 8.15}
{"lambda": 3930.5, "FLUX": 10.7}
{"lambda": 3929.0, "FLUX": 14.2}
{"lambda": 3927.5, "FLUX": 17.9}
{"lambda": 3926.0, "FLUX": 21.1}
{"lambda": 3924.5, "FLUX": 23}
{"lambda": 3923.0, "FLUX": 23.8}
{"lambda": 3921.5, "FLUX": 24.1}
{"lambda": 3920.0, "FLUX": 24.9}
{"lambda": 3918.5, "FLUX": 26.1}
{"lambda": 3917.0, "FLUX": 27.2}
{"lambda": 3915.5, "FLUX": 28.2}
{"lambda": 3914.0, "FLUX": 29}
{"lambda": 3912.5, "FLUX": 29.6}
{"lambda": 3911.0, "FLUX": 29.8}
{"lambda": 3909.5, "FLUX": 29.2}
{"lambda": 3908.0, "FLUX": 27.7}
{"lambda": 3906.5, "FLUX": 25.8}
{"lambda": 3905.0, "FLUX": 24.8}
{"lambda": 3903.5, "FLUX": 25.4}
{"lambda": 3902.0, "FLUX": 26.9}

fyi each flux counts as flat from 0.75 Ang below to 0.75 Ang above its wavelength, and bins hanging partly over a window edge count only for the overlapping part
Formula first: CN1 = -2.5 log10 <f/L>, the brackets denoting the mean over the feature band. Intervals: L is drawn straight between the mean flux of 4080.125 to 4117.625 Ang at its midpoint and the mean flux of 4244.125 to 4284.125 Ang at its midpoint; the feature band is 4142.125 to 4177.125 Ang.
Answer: -0.03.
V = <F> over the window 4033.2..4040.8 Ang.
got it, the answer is 32.8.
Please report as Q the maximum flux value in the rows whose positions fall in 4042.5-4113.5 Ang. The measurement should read 35.1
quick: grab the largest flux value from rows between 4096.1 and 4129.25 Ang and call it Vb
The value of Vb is 34.7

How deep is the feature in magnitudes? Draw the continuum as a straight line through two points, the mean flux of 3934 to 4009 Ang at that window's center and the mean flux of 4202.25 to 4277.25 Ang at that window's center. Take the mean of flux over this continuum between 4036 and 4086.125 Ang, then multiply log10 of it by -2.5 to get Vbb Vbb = -0.19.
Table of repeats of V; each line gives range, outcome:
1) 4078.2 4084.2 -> 31.4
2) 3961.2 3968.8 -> 13.9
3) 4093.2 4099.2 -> 31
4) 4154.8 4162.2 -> 33.4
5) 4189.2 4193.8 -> 32.9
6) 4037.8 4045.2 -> 32.5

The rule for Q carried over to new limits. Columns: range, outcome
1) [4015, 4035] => 34.5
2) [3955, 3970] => 27.8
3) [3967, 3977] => 25.8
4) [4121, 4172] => 34.3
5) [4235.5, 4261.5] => 32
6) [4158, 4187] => 34.2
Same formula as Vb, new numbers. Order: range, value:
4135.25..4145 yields 33.7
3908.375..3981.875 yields 29.8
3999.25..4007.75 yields 31.7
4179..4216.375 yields 34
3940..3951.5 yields 27.6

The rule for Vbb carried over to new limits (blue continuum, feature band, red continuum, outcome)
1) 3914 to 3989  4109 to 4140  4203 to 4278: -0.22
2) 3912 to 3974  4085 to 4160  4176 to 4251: -0.17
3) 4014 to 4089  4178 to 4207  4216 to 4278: -0.04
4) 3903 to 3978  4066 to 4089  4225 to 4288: -0.24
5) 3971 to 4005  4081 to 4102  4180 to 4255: -0.07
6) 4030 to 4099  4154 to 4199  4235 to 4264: -0.03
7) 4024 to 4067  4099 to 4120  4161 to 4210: 0.03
